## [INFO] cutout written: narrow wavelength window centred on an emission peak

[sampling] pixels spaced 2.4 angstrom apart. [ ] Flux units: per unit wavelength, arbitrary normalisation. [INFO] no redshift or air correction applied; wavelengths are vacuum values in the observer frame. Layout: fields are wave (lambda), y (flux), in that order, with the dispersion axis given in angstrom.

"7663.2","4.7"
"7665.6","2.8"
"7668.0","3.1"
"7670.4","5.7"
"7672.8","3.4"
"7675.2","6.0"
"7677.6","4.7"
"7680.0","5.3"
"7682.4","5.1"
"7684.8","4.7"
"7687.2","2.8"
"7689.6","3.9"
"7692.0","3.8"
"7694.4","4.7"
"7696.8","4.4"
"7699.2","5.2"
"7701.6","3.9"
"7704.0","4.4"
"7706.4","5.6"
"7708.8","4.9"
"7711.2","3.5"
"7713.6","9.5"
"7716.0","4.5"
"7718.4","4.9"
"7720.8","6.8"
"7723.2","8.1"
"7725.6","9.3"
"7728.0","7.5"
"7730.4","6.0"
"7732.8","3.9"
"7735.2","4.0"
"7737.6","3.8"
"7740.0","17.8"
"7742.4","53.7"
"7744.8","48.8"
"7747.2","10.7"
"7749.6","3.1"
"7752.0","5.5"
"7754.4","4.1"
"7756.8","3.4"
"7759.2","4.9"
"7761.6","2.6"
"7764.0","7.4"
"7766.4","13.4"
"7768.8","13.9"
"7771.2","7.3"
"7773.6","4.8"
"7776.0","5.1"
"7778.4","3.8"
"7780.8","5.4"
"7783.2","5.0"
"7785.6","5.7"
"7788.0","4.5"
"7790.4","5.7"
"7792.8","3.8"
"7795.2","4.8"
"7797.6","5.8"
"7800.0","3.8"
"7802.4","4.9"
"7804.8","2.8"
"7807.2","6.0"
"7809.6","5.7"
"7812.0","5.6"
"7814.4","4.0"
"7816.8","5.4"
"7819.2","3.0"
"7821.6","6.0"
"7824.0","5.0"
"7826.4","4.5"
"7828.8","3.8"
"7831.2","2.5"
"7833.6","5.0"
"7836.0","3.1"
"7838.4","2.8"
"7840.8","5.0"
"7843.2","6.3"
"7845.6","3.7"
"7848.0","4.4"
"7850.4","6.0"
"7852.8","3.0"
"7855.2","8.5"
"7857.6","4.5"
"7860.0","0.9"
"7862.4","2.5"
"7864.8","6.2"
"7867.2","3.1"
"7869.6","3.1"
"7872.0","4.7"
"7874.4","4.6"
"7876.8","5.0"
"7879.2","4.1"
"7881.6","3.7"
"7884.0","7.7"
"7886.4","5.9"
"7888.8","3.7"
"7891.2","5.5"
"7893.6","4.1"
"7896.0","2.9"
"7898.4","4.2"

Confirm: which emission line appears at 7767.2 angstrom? [N II] 6583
